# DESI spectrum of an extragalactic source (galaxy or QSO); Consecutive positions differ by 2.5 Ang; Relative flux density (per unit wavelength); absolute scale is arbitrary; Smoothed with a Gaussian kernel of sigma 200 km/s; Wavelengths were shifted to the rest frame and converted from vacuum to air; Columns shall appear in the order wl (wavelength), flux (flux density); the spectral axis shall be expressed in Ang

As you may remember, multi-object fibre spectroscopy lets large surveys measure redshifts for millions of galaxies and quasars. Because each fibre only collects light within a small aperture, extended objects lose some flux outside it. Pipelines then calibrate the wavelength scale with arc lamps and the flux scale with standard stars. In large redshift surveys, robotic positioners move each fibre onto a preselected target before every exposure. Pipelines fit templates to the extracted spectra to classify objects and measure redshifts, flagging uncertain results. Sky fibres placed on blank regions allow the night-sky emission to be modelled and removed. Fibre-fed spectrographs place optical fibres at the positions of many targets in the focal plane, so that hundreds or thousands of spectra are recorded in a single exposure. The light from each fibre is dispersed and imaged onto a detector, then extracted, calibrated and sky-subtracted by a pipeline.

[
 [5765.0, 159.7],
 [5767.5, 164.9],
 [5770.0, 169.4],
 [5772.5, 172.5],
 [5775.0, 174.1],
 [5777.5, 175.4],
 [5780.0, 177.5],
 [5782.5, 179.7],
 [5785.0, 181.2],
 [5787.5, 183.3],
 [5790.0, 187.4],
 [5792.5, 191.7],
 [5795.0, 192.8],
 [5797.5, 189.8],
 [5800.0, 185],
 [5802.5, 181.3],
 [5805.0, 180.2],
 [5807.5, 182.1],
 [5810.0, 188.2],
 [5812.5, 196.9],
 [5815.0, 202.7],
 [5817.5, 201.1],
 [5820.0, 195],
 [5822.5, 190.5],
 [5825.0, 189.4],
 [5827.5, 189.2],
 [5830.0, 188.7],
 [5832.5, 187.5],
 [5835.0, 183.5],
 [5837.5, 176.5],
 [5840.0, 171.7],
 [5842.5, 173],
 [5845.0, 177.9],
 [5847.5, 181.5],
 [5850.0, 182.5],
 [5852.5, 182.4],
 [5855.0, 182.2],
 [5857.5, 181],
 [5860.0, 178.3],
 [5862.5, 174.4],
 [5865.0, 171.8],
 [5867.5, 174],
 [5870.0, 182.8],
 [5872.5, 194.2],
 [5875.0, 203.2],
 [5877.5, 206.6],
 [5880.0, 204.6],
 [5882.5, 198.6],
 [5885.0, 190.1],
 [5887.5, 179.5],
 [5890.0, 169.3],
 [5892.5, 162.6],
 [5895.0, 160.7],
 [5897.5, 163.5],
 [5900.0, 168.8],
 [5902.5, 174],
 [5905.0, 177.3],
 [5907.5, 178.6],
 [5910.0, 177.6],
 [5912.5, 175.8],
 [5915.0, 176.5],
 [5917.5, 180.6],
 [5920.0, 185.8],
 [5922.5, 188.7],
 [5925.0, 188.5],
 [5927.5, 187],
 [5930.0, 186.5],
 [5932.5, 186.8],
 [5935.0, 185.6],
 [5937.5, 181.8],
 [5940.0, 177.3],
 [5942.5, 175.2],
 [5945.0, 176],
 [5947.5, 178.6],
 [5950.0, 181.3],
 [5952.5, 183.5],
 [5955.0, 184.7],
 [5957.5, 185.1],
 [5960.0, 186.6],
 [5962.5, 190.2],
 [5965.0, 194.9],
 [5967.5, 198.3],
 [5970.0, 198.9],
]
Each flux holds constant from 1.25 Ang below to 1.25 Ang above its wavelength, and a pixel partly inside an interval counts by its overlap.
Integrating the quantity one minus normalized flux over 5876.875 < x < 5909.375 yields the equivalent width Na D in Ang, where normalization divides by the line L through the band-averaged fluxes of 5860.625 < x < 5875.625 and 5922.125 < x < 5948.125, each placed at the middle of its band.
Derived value 0.63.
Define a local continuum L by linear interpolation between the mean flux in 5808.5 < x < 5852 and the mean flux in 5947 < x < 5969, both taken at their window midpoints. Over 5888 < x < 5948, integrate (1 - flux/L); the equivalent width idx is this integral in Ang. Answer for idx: 3.1 Ang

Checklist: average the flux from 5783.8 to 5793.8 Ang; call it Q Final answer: 186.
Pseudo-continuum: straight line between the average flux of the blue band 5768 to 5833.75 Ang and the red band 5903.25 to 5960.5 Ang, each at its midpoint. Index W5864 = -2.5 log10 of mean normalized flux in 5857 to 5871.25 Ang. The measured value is 0.04 mag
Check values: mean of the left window 186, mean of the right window 182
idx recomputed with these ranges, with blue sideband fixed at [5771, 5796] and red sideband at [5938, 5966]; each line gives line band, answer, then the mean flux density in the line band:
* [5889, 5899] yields 1.0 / 164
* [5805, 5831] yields -1.5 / 192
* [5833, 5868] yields 0.7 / 178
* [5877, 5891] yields -0.7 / 191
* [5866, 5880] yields -0.8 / 193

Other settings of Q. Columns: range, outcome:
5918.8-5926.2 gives 188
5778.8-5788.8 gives 180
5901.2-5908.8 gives 177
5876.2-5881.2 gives 206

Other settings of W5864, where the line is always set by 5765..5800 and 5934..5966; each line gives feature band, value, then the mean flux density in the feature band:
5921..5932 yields -0.03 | 188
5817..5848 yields -0.03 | 185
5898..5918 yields 0.04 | 176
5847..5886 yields -0.03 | 187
